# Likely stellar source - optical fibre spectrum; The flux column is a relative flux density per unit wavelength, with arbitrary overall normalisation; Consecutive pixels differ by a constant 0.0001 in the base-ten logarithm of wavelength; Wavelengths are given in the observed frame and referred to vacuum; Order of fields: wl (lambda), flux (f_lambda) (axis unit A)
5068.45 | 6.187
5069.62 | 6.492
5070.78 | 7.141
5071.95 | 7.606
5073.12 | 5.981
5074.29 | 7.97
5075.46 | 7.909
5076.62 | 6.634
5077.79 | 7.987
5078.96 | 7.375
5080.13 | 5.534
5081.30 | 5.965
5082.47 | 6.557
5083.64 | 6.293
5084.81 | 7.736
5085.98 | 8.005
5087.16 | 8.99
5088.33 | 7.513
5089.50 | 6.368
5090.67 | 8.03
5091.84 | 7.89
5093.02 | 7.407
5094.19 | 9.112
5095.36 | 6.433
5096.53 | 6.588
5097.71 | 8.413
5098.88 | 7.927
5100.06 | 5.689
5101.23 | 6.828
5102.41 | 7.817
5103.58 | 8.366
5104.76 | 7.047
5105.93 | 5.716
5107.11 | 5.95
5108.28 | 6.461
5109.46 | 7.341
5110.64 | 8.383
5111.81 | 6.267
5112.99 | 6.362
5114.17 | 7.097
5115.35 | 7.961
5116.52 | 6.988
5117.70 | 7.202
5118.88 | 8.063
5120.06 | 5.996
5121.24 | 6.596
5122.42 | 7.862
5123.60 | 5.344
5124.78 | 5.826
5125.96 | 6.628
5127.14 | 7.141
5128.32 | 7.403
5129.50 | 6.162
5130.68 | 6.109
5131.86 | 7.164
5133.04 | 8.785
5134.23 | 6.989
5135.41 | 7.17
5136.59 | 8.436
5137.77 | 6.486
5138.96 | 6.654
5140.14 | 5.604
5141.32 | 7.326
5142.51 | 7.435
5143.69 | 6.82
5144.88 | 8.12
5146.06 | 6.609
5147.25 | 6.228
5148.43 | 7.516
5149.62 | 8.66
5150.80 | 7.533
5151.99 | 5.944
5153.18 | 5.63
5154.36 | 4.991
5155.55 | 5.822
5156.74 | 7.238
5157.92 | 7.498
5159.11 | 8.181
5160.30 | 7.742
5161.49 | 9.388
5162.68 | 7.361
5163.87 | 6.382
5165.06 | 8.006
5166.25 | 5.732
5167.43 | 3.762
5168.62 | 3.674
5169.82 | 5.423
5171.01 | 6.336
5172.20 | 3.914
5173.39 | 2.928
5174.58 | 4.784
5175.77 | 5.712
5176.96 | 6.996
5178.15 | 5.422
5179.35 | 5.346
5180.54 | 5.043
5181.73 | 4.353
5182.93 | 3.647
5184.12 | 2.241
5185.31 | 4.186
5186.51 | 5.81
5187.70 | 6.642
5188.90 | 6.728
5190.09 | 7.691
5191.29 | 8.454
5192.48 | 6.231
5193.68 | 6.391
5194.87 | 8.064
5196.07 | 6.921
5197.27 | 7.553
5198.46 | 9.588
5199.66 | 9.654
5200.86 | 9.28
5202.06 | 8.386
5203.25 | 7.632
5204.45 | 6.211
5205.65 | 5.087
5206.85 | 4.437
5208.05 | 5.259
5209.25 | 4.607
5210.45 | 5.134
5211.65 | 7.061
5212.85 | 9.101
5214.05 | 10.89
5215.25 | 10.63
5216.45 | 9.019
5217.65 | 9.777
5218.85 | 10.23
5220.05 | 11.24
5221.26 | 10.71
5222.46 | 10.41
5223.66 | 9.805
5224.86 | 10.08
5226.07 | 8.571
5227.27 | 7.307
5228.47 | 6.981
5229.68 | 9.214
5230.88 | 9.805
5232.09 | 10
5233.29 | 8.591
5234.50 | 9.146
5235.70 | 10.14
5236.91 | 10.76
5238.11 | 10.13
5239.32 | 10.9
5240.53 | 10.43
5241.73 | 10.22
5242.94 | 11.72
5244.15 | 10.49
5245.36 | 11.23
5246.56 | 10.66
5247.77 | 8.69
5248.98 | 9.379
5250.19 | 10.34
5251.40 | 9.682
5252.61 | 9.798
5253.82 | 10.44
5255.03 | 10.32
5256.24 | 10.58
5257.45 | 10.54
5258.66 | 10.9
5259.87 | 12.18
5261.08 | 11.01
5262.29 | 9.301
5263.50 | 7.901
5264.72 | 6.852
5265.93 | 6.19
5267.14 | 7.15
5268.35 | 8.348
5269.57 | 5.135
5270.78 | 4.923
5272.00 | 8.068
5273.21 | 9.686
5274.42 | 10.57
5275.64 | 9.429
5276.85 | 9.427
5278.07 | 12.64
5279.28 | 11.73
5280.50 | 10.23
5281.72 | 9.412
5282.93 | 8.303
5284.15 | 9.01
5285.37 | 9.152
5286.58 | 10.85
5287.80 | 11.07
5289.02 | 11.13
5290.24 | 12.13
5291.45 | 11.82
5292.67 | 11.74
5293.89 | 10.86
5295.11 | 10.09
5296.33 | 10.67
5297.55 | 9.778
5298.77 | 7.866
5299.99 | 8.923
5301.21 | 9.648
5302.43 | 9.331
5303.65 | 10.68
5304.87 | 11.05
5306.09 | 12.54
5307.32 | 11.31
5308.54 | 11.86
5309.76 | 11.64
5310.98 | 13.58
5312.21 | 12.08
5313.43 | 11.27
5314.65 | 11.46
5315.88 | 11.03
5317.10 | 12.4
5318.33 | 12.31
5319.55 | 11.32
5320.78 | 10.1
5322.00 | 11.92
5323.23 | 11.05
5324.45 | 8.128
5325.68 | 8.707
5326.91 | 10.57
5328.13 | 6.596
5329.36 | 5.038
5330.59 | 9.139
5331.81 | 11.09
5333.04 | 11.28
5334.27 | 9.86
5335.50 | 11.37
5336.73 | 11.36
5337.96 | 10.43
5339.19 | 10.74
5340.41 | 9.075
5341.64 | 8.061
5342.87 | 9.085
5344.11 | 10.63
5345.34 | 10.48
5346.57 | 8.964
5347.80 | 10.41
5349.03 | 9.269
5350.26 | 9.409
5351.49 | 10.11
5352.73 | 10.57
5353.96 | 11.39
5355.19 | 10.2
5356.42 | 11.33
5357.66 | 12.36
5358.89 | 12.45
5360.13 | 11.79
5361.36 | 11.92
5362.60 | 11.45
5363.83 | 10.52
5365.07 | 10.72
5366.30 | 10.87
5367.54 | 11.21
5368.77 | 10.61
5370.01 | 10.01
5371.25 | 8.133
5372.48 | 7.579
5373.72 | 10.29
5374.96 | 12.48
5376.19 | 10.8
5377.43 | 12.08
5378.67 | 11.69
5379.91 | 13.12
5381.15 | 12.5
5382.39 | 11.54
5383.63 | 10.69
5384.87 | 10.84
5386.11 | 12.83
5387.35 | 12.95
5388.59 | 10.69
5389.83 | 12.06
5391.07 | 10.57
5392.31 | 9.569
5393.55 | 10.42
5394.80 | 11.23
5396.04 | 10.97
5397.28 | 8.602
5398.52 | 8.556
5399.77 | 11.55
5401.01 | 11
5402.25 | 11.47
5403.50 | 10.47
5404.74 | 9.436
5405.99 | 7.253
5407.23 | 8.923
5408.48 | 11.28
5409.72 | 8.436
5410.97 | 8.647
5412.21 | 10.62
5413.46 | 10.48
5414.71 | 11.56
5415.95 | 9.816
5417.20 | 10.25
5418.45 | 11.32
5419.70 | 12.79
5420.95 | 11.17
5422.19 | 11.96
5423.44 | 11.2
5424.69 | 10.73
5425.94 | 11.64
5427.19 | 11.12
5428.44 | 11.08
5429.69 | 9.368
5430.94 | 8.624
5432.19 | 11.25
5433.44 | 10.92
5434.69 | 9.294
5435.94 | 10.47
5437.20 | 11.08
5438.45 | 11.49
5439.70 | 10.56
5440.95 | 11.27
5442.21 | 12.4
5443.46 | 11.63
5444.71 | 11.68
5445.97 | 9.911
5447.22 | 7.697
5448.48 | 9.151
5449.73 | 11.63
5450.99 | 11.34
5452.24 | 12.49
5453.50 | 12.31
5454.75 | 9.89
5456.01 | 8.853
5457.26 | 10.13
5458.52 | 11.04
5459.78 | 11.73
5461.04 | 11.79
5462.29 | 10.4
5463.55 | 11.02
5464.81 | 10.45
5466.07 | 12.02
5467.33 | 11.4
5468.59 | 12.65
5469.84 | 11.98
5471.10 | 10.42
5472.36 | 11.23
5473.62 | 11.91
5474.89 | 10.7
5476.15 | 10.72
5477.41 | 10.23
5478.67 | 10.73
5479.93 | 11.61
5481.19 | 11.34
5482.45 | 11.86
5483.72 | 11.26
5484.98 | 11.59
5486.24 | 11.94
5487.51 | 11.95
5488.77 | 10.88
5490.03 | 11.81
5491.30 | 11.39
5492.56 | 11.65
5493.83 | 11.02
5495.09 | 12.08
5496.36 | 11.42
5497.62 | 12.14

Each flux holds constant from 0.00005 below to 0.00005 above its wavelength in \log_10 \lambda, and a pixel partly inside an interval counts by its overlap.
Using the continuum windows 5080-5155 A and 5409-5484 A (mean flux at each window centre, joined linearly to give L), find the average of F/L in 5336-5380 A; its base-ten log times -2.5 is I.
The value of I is -0.08 mag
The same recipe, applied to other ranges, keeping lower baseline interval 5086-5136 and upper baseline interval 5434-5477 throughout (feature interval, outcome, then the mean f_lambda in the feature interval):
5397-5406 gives 0.04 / 10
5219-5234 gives -0.12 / 9.41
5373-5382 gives -0.17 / 11.8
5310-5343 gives -0.09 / 10.4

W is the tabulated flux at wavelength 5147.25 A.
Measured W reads 6.228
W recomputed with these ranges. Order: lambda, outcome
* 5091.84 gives 7.89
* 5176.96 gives 6.996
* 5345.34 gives 10.48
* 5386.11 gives 12.83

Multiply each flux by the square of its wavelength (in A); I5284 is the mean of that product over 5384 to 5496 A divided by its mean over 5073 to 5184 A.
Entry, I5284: 1.82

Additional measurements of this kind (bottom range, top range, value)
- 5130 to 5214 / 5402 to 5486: 1.83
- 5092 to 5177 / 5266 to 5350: 1.59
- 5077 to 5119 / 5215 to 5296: 1.44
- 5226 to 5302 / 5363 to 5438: 1.16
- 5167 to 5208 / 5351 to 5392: 1.99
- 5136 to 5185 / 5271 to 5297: 1.76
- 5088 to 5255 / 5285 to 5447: 1.52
